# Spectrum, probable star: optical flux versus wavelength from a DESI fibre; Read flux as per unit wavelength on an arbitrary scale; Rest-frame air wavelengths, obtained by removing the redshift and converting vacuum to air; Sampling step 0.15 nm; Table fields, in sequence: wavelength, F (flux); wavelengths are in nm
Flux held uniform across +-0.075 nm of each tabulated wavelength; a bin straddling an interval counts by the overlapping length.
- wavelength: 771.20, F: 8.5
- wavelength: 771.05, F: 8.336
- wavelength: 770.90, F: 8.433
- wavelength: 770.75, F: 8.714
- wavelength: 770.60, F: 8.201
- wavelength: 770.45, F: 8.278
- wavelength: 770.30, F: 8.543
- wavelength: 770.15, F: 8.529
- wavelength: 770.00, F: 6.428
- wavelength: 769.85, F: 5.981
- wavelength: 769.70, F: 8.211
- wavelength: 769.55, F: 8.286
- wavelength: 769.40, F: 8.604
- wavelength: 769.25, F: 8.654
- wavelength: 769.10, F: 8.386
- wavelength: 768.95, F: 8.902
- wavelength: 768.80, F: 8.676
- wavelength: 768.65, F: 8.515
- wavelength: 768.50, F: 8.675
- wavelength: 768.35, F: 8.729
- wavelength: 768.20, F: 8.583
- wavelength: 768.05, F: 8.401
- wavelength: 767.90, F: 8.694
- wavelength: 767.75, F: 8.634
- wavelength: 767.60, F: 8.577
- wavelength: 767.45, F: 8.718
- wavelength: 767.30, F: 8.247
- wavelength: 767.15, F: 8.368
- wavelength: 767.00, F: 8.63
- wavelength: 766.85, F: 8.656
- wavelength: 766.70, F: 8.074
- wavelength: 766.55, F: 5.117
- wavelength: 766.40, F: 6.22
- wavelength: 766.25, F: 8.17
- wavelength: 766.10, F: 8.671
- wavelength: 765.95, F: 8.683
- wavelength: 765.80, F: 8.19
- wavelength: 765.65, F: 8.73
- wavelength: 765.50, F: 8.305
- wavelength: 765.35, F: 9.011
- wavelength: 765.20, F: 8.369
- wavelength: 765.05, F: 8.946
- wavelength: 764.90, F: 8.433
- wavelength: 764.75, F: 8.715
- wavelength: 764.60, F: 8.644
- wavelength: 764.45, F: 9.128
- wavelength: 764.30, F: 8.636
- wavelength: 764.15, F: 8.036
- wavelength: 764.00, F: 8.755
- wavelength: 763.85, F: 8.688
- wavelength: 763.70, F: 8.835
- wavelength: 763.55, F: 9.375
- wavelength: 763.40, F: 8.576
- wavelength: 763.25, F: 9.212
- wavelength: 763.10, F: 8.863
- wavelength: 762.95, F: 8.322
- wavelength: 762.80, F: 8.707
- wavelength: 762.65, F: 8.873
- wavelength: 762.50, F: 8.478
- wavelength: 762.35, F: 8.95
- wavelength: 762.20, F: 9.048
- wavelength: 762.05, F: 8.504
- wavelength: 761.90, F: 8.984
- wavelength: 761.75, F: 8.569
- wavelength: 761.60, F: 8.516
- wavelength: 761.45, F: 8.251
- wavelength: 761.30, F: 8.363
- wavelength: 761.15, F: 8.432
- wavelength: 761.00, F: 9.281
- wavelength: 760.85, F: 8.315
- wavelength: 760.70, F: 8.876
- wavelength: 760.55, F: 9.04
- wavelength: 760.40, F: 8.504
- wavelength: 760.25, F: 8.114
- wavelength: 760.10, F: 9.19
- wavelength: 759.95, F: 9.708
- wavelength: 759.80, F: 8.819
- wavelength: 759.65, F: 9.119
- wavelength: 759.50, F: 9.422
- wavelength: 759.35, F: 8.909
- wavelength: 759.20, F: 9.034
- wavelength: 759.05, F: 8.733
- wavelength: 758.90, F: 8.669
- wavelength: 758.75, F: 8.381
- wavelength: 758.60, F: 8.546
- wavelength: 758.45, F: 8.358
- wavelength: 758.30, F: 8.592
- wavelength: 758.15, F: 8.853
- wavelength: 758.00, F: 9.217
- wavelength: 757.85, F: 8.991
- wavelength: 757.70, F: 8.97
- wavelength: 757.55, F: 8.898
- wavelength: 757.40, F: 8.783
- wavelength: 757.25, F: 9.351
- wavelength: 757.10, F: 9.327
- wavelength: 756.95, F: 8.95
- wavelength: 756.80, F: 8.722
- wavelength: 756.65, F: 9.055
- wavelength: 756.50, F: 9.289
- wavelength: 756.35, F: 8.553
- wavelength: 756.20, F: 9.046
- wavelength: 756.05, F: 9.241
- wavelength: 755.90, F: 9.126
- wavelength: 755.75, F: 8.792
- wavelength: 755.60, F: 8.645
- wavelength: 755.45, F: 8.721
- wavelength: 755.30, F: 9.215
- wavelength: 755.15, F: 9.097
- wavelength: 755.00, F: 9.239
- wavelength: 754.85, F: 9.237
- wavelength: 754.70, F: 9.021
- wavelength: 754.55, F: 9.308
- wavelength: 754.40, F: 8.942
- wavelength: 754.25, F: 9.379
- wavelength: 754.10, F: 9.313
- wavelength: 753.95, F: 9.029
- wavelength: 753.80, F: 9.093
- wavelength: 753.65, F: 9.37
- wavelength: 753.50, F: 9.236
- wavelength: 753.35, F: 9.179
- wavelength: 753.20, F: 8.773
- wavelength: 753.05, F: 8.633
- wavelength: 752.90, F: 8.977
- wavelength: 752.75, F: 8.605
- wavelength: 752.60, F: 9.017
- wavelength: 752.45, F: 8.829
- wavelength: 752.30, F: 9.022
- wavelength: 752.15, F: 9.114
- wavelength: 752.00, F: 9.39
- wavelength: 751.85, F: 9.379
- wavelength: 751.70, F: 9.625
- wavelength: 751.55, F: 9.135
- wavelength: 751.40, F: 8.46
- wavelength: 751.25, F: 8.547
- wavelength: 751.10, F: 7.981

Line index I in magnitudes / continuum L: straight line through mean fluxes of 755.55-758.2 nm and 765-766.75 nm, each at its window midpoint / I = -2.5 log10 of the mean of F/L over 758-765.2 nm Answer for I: -0.03 mag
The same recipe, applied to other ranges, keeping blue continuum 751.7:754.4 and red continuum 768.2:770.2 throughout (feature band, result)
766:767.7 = 0.05 mag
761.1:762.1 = 0.01 mag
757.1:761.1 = -0.01 mag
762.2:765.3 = -0.03 mag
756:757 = -0.01 mag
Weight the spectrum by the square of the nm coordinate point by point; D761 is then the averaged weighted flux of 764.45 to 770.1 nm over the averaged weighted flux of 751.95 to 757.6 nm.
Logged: 0.95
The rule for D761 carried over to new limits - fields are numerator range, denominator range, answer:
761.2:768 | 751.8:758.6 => 0.97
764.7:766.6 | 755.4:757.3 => 0.93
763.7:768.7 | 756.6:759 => 0.97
